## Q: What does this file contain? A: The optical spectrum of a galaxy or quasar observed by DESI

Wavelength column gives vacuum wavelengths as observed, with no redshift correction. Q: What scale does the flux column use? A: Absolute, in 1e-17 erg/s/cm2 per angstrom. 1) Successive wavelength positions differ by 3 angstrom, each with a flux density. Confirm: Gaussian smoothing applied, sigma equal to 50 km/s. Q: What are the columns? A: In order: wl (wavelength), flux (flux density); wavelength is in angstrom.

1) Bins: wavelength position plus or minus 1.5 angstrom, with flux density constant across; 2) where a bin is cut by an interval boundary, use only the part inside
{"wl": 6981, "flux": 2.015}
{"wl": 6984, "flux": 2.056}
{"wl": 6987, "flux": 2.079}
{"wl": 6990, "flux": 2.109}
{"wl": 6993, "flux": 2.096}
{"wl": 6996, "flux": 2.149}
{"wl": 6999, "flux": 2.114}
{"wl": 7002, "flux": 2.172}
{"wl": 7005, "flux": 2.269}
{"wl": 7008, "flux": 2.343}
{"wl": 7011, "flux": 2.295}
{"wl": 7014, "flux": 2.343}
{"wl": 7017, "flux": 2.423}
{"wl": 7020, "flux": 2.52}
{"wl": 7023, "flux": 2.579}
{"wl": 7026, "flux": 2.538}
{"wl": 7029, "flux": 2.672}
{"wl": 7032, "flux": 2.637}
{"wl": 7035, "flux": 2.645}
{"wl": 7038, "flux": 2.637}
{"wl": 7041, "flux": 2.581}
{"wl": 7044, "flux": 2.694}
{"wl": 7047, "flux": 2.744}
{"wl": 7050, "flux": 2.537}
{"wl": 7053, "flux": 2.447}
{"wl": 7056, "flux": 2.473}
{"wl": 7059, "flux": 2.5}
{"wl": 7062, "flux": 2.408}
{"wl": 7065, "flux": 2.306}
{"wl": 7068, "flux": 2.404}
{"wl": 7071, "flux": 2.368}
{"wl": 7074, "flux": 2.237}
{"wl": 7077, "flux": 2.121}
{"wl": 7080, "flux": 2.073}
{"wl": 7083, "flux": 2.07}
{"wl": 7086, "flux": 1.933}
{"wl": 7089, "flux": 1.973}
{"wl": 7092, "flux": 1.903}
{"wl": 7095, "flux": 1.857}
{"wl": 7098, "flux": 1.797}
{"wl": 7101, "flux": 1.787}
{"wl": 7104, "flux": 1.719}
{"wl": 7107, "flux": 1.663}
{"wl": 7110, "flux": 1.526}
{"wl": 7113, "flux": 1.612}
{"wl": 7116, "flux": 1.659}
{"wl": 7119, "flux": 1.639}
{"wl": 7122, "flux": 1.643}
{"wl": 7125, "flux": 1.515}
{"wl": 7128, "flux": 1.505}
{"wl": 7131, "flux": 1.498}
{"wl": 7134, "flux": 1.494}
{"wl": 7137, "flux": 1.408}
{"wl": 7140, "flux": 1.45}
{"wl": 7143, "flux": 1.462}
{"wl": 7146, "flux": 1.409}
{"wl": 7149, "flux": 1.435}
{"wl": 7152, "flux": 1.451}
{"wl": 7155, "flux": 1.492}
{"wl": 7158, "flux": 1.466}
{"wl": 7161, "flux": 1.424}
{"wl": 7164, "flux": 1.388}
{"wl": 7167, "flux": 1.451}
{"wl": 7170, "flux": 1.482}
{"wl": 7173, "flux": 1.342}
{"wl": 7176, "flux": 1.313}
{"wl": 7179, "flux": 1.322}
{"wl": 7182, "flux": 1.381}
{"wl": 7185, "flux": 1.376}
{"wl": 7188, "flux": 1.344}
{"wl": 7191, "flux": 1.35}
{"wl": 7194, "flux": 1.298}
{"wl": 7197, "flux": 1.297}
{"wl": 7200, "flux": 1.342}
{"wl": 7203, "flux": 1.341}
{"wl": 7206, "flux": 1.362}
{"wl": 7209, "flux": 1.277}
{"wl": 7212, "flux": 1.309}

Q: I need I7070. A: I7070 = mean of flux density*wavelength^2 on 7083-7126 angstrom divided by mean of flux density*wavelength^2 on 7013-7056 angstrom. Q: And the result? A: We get 0.7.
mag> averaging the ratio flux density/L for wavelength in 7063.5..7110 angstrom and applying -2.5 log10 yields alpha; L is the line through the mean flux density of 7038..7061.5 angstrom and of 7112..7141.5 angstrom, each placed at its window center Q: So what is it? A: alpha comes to 0.04 mag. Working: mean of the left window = 2.57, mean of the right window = 1.54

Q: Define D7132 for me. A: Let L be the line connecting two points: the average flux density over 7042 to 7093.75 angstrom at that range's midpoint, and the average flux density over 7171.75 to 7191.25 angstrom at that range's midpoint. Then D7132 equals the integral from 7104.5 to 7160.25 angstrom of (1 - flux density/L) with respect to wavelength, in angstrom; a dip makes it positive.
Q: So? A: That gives 7.5 angstrom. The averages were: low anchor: 2.31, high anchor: 1.35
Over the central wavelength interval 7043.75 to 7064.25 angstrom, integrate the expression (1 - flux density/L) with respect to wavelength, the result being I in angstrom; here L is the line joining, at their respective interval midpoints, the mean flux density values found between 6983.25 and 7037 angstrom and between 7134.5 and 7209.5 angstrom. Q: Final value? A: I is -4.3 angstrom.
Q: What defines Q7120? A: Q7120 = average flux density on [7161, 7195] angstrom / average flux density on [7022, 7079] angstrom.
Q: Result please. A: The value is 0.5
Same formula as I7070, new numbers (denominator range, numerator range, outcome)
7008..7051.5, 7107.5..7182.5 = 0.60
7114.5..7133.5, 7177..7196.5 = 0.87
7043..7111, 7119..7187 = 0.69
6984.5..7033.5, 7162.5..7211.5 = 0.61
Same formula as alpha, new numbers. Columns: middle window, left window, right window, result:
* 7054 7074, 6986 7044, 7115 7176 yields -0.17 mag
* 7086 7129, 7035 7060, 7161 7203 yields 0.19 mag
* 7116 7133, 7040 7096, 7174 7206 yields 0.18 mag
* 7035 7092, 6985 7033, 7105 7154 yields -0.19 mag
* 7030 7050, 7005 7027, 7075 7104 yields -0.17 mag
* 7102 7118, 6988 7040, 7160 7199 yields 0.10 mag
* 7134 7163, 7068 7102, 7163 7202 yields 0.10 mag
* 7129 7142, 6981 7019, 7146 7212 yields 0.08 mag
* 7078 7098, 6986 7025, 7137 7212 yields -0.07 mag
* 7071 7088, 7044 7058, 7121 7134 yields 0.04 mag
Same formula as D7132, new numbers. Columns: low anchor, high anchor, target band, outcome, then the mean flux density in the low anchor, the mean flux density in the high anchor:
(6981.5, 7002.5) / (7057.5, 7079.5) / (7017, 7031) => -2.34 angstrom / 2.1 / 2.32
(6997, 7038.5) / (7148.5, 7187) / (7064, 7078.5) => -1.53 angstrom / 2.43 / 1.41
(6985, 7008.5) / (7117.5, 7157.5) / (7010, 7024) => -2.53 angstrom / 2.16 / 1.49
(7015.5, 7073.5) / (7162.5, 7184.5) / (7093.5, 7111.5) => 2.59 angstrom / 2.53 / 1.38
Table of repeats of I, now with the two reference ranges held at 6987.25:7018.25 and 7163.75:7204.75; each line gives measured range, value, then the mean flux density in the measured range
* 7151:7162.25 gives 0.2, 1.46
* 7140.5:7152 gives 0.8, 1.44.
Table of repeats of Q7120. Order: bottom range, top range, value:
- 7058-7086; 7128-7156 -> 0.65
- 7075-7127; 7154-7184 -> 0.78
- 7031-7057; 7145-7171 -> 0.56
